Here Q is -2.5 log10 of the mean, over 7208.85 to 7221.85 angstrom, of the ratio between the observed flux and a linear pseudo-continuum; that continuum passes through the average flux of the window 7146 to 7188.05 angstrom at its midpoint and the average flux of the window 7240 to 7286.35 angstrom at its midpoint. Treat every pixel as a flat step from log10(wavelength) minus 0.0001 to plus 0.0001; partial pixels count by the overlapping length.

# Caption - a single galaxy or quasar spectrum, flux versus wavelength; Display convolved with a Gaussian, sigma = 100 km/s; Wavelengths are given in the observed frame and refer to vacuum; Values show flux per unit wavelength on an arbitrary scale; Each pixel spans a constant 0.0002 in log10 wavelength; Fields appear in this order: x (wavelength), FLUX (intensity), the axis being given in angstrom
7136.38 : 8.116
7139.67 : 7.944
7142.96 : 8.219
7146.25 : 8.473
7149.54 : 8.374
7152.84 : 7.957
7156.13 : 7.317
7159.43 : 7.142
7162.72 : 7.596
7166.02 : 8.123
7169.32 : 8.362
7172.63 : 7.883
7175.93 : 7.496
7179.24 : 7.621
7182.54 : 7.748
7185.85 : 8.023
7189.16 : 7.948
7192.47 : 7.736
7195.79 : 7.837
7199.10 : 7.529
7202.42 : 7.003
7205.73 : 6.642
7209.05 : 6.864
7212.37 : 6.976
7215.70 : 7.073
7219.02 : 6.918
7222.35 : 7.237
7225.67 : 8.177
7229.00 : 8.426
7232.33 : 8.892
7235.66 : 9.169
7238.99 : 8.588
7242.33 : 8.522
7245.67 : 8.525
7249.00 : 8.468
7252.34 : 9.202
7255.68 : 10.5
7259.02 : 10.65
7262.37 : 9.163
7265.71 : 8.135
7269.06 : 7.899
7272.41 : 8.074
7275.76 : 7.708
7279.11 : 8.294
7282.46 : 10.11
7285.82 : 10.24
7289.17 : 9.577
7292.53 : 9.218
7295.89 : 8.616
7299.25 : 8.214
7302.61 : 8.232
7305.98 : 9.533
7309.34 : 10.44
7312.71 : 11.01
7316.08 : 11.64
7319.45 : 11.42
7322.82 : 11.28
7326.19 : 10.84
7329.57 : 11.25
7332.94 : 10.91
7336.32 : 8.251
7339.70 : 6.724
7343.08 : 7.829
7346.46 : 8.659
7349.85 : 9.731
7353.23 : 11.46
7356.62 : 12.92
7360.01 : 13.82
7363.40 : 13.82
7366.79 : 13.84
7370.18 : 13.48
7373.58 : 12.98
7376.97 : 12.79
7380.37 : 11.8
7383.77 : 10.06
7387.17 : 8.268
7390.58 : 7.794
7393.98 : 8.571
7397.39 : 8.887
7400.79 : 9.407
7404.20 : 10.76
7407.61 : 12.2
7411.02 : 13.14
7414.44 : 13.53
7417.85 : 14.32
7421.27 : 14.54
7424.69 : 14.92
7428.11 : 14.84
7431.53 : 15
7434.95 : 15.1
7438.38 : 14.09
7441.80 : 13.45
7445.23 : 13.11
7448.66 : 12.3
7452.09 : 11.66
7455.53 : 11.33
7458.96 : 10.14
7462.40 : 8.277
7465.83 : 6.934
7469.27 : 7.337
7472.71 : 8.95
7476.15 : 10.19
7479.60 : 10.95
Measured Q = 0.20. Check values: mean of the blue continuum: 7.84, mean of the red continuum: 8.93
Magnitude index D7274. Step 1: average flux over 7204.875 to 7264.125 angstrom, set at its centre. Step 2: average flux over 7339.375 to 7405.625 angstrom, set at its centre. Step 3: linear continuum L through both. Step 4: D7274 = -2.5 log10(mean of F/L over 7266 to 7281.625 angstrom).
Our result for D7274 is 0.117 mag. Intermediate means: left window 8.36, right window 10.8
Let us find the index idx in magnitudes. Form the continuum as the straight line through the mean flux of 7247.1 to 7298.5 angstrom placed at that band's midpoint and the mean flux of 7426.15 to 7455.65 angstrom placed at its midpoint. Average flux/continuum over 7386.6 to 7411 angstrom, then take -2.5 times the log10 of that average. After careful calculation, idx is 0.268 mag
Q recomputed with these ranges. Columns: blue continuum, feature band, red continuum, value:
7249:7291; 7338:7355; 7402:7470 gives 0.19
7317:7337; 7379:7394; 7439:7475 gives 0.15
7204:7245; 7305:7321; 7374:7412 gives -0.19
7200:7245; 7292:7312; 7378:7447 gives 0.06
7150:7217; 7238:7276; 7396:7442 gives 0.06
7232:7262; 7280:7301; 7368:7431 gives 0.07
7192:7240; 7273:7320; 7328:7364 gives -0.02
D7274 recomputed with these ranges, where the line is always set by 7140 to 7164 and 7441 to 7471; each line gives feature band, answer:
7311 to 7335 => -0.20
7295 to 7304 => 0.10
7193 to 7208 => 0.14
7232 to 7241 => -0.04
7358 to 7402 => -0.15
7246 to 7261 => -0.10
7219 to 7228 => 0.12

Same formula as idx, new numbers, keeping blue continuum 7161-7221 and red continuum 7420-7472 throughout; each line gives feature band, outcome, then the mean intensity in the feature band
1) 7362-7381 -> -0.220 mag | 13.2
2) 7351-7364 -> -0.213 mag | 12.8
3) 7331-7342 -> 0.172 mag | 8.65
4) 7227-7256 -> -0.051 mag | 8.84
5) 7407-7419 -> -0.160 mag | 13.4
